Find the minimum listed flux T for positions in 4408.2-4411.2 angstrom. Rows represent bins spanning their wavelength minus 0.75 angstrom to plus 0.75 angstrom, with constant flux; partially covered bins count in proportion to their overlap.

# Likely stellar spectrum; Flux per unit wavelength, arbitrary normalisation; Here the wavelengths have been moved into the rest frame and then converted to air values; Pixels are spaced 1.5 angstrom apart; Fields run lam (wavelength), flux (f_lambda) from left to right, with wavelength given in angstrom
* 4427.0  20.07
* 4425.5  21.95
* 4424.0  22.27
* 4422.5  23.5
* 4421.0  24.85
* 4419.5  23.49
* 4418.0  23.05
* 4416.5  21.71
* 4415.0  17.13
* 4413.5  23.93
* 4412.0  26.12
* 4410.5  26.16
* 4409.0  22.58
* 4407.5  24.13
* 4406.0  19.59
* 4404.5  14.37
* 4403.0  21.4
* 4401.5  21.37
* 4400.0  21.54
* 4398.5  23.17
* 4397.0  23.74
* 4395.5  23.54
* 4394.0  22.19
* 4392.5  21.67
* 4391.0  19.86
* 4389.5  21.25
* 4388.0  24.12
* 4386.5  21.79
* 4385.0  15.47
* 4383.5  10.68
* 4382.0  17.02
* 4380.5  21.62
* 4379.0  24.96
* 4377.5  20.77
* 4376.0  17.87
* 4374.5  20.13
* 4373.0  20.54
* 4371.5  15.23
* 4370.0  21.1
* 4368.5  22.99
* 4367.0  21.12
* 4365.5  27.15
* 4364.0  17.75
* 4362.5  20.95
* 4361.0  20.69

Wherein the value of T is 22.58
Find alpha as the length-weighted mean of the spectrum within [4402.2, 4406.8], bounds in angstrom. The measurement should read 18.5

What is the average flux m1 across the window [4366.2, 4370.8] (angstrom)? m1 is 21.7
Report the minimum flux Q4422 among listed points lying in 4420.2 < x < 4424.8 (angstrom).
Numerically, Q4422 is 22.27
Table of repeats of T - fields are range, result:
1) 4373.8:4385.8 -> 10.68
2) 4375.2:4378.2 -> 17.87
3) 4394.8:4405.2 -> 14.37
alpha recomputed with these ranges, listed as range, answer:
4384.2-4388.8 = 20.4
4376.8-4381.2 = 22.5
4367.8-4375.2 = 20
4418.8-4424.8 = 23.5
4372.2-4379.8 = 20.8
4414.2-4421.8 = 22.1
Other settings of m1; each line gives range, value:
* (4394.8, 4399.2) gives 23.5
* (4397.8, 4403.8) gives 21.8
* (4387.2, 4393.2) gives 21.7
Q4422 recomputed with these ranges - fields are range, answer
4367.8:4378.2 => 15.23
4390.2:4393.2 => 19.86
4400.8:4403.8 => 21.37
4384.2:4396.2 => 15.47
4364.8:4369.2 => 21.12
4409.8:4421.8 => 17.13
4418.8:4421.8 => 23.49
